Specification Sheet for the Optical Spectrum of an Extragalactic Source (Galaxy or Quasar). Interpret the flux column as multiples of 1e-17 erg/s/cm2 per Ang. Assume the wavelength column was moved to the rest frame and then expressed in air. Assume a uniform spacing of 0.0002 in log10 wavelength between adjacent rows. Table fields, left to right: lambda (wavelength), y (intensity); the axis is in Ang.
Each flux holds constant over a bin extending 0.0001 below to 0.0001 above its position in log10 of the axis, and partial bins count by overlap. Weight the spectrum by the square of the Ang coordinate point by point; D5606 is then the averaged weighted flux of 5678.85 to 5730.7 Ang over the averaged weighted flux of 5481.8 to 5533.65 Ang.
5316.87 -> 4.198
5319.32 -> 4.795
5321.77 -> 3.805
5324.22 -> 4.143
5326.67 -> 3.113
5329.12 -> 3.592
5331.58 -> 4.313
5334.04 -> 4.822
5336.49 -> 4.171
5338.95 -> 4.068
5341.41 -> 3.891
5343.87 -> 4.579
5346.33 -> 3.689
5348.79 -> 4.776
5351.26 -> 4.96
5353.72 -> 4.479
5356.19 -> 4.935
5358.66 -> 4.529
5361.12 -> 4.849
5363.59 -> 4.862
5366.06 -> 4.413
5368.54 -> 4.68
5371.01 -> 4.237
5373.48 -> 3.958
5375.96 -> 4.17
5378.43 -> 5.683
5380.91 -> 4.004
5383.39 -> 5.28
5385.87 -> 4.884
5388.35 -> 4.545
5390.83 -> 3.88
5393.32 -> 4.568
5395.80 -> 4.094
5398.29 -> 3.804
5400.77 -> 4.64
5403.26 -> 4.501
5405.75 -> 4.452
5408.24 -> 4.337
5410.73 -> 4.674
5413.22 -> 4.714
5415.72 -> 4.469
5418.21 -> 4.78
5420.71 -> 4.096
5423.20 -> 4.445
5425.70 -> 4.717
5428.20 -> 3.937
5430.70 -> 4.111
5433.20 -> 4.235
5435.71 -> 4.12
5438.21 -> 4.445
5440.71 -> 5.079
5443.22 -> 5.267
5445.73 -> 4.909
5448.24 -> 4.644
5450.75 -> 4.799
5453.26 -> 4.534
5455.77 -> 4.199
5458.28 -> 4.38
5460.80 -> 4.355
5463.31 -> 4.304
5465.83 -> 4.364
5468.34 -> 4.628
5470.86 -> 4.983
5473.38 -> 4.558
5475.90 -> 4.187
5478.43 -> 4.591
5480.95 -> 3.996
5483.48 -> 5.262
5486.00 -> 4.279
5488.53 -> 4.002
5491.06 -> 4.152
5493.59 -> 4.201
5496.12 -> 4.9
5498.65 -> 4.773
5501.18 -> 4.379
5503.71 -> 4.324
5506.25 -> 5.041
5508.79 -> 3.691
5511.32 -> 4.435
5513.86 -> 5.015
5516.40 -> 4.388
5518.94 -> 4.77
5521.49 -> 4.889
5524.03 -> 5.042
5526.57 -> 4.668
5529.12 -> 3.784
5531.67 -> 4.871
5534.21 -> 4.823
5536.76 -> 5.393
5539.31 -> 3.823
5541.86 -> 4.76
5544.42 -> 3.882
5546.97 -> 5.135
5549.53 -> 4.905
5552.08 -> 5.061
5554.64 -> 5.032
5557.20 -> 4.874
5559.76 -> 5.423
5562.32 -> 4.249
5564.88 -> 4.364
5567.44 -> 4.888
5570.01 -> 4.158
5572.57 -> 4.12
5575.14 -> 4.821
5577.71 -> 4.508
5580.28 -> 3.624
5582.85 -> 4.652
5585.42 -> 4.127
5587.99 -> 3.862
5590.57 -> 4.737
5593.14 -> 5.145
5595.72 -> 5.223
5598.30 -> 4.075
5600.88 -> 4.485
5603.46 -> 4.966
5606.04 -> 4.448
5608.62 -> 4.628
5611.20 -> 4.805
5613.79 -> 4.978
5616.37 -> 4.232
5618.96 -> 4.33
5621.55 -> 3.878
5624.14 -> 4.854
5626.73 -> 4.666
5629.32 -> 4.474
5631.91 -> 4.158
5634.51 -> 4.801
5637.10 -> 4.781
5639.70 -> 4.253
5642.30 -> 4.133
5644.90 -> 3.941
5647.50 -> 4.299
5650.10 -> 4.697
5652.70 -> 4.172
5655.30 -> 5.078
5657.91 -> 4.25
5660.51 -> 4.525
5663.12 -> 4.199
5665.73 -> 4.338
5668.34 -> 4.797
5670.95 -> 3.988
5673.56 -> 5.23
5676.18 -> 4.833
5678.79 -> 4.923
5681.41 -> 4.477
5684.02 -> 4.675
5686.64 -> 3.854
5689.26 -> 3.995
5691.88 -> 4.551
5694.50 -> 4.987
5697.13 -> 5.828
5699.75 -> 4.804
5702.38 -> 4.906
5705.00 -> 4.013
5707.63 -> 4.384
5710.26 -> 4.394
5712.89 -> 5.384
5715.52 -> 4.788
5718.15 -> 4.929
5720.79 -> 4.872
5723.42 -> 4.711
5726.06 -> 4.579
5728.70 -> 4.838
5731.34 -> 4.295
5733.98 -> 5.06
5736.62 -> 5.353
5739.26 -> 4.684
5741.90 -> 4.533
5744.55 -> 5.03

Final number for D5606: 1.1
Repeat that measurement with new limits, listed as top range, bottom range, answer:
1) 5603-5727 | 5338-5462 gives 1.12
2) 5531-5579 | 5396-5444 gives 1.11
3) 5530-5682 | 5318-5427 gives 1.12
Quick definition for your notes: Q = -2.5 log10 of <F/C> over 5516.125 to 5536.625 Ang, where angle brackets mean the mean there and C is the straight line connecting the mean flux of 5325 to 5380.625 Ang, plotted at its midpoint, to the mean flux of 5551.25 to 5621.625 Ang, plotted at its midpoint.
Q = -0.04 mag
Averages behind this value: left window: 4.39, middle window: 4.71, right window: 4.57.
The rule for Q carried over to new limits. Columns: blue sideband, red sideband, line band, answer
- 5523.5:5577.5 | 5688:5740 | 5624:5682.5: 0.05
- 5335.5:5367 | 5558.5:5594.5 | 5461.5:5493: 0.01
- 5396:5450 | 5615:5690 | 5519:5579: -0.05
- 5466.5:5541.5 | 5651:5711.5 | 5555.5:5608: 0.00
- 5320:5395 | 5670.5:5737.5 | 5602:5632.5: 0.02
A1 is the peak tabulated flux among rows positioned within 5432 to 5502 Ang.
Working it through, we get 5.267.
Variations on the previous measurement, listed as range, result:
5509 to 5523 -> 5.015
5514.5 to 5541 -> 5.393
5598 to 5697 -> 5.23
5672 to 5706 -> 5.828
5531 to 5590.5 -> 5.423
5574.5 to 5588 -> 4.821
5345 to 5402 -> 5.683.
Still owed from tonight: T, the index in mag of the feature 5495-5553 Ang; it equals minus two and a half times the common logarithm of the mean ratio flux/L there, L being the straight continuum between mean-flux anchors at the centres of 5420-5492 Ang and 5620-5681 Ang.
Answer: -0.038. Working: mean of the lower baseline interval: 4.47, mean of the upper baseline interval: 4.49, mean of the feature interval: 4.64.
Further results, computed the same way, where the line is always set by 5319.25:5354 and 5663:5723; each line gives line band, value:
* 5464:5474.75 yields -0.06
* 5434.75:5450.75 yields -0.10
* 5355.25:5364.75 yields -0.14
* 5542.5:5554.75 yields -0.07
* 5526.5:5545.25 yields -0.01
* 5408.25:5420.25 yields -0.07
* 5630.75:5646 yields 0.06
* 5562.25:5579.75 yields 0.02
